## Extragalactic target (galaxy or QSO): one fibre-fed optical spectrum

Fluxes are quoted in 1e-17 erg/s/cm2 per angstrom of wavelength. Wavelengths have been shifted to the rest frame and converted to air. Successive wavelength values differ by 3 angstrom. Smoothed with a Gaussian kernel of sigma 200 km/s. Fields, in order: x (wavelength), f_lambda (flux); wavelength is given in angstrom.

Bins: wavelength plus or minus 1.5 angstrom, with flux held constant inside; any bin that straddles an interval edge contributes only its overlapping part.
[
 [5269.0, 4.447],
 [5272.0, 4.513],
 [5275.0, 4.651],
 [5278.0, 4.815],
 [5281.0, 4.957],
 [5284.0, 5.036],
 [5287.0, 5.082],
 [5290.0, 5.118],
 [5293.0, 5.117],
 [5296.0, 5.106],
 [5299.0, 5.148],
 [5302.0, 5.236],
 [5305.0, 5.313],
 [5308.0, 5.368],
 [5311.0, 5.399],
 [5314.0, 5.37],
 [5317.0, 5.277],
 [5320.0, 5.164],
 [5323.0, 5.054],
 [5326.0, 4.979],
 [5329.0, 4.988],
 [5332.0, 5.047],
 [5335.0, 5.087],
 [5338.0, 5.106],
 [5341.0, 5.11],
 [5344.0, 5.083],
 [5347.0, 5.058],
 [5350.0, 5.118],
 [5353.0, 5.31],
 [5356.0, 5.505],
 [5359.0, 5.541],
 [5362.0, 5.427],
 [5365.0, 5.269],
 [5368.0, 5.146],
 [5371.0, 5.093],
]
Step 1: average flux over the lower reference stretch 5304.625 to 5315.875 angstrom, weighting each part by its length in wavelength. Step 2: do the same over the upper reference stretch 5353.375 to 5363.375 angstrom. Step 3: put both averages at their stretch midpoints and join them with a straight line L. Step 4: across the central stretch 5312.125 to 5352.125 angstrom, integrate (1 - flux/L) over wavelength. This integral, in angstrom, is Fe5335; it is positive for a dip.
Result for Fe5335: 2.2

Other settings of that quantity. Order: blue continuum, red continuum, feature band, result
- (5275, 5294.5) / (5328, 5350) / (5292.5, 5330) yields -1.2 angstrom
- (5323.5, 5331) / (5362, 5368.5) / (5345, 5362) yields -0.4 angstrom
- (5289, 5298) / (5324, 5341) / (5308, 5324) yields -0.6 angstrom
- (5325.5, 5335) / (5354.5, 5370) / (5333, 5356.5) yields 0.1 angstrom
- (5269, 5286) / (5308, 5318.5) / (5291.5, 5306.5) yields -0.2 angstrom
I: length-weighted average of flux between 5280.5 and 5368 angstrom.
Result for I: 5.19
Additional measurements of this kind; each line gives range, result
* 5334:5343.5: 5.1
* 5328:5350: 5.07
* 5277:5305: 5.09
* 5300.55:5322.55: 5.29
